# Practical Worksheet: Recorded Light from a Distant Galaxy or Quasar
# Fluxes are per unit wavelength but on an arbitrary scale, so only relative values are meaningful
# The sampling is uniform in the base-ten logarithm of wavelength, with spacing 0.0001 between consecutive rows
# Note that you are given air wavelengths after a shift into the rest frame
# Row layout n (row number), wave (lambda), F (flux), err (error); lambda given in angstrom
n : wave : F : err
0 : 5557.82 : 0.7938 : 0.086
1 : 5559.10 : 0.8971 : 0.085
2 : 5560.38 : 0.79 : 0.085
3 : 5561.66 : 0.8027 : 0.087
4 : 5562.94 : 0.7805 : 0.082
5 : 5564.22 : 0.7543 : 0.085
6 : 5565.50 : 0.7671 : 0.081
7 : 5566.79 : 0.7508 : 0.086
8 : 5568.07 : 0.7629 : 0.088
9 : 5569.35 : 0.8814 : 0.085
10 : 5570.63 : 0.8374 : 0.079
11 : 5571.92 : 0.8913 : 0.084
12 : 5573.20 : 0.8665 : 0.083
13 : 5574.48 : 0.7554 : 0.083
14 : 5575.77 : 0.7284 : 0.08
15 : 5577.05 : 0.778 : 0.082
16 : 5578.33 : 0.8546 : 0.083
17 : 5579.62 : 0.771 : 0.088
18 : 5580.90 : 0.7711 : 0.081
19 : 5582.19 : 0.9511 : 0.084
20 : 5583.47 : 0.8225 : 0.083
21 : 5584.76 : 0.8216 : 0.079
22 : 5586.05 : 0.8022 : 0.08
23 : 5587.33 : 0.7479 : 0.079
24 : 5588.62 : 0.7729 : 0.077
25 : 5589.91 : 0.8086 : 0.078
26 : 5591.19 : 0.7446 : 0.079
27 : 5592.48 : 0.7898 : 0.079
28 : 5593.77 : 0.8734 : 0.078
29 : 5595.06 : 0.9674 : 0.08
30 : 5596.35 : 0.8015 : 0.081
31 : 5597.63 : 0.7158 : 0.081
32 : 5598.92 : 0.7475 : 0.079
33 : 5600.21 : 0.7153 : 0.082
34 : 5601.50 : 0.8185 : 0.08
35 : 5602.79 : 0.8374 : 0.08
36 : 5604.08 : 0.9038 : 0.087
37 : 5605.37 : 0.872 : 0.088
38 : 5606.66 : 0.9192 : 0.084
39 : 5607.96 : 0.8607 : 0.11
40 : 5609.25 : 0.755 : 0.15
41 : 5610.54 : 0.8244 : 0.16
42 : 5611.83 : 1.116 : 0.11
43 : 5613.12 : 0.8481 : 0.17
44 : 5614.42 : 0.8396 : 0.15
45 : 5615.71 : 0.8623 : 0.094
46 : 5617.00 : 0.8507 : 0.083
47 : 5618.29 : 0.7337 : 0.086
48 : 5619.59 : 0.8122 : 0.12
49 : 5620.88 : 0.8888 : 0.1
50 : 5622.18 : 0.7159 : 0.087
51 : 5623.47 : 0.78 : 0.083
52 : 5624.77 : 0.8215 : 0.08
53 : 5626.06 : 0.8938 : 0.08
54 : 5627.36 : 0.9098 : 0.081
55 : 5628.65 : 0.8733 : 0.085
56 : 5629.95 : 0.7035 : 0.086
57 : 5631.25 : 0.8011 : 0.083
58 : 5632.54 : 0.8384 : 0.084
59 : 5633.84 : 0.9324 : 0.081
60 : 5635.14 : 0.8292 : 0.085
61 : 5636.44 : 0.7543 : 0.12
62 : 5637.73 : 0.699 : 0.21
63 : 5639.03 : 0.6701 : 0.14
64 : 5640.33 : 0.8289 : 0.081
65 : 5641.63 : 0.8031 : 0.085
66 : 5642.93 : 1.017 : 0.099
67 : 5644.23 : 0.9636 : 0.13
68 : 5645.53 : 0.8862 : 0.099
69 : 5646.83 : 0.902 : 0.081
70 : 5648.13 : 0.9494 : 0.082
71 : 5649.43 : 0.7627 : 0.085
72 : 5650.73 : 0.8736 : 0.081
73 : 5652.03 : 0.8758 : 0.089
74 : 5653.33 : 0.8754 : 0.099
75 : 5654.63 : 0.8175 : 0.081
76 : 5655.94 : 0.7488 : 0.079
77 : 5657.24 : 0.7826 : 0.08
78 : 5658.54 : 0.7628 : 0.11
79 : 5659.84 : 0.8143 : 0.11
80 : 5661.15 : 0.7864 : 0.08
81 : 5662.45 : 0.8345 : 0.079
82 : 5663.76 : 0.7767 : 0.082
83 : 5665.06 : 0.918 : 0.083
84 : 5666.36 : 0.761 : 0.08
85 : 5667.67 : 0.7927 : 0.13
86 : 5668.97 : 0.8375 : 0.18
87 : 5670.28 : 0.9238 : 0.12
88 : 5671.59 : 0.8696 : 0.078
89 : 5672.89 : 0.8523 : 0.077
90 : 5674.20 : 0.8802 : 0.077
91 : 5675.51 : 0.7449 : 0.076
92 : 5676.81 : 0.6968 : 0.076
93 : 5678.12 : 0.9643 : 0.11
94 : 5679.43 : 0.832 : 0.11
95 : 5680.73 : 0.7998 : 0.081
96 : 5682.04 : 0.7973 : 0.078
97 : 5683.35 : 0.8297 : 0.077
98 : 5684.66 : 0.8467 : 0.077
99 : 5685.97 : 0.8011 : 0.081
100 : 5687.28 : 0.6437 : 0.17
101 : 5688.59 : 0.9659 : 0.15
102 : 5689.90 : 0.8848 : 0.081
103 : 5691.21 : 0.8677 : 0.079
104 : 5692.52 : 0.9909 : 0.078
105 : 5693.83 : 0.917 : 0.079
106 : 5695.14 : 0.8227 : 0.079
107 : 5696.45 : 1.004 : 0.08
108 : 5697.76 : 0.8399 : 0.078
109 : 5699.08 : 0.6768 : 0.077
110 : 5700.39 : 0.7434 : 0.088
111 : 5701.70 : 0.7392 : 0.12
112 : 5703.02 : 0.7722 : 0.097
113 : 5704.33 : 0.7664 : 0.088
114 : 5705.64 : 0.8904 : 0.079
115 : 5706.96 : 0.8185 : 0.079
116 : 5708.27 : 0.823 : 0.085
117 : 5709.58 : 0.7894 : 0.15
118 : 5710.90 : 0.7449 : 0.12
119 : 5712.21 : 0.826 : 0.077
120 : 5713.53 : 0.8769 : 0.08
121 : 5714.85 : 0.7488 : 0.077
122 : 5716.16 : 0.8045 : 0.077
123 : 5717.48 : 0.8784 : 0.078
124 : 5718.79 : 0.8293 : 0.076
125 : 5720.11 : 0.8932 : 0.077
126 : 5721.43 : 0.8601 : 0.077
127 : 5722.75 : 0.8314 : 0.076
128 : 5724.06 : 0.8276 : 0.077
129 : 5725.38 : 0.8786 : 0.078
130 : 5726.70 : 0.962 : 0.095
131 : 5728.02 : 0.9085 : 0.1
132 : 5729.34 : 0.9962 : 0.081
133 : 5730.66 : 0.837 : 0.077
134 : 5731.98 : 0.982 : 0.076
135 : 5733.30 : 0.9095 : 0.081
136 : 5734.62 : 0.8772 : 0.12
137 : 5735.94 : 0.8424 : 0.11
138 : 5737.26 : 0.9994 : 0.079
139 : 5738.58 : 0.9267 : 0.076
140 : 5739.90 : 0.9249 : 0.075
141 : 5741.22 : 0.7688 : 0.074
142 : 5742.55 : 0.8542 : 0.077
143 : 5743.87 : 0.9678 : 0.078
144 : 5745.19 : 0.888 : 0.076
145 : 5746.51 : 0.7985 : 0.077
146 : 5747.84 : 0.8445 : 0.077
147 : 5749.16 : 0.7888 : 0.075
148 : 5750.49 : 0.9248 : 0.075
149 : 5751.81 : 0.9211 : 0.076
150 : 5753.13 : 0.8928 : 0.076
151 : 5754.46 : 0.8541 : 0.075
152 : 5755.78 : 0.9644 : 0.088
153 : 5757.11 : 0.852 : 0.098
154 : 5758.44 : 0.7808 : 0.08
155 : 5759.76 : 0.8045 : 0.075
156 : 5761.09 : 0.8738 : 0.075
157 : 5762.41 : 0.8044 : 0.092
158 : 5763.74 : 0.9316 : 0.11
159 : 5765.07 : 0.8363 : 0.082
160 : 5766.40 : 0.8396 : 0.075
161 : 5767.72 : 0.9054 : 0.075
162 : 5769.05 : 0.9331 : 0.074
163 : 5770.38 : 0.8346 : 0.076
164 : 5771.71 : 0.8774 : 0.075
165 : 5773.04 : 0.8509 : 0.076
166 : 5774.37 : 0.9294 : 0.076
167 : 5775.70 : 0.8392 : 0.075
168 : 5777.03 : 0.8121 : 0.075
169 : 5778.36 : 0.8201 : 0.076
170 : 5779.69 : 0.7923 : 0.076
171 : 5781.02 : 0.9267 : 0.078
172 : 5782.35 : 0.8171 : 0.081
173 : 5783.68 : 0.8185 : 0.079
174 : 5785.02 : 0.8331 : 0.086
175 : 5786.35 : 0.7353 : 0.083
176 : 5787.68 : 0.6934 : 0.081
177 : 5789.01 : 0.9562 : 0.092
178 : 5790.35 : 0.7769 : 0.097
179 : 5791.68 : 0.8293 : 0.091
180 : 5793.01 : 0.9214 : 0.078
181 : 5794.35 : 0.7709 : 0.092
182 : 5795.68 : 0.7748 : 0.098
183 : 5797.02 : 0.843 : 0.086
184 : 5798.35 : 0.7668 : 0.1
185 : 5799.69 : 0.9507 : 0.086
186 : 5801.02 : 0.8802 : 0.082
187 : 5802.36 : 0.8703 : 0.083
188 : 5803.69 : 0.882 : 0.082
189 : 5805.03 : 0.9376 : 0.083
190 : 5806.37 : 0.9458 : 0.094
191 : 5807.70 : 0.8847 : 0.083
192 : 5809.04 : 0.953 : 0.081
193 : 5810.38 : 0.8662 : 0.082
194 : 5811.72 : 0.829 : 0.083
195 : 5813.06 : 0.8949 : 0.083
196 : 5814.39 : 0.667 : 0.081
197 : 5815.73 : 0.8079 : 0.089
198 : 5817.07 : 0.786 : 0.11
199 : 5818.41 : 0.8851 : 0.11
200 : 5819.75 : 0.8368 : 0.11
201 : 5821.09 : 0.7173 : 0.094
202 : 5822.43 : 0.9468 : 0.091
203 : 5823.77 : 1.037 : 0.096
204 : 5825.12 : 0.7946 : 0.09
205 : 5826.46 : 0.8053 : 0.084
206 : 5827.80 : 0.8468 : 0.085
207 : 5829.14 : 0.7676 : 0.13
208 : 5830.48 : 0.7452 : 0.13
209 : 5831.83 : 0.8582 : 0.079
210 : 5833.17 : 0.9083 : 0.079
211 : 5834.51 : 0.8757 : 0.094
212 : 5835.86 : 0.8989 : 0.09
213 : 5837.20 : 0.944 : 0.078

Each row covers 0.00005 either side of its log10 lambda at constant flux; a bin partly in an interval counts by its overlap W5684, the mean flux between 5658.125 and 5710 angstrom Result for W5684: 0.827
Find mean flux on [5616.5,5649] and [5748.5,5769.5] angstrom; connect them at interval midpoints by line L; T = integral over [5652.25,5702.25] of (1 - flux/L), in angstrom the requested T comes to 1.1 angstrom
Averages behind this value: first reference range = 0.834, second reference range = 0.869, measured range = 0.828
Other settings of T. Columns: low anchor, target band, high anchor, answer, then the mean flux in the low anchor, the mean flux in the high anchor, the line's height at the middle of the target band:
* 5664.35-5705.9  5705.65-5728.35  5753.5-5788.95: -0.1 angstrom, 0.833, 0.847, 0.838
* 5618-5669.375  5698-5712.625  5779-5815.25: 0.9 angstrom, 0.826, 0.845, 0.834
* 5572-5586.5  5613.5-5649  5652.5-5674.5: -0.6 angstrom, 0.814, 0.825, 0.821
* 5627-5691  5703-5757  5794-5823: -1.7 angstrom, 0.831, 0.851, 0.84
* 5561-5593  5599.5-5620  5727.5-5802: -0.9 angstrom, 0.801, 0.862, 0.811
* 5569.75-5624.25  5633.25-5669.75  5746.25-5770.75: 0.3 angstrom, 0.823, 0.864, 0.837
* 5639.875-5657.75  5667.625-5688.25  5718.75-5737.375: 1.2 angstrom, 0.864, 0.895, 0.875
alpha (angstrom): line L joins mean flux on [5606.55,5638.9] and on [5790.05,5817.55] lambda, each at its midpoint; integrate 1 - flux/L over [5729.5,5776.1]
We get -1.8 angstrom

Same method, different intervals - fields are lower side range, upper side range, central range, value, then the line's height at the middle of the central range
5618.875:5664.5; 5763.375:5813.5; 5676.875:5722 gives 0.48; 0.839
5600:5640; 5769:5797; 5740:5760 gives -0.74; 0.832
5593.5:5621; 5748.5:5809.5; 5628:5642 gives 0.85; 0.845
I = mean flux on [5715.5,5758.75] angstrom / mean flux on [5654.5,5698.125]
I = 1.05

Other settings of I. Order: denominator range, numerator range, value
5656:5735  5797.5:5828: 1.03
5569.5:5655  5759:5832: 1.02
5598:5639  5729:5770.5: 1.06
